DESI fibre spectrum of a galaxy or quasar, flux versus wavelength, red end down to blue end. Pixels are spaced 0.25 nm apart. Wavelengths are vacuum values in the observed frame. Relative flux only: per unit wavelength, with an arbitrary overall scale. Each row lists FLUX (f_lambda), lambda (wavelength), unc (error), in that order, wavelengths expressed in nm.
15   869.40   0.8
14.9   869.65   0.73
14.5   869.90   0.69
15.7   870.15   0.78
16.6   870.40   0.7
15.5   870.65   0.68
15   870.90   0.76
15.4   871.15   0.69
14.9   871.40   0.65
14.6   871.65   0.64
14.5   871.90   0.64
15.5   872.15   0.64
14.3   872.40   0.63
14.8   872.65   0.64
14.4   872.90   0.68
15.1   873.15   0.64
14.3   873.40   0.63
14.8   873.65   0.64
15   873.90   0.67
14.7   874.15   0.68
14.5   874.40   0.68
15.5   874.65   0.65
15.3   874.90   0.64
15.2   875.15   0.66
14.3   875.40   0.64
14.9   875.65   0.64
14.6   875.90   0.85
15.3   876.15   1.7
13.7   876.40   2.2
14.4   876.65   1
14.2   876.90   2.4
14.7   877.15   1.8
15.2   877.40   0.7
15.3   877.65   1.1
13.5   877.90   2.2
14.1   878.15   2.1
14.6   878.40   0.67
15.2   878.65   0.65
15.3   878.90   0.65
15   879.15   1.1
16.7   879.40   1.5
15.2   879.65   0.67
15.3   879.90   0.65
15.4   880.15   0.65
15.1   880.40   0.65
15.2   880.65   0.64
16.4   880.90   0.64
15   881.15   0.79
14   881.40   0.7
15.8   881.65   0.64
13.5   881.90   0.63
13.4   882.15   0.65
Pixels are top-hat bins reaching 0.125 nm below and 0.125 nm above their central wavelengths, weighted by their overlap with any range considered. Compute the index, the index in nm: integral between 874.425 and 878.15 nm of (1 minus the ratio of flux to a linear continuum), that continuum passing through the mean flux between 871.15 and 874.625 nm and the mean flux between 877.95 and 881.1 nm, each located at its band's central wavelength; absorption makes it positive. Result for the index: 0.08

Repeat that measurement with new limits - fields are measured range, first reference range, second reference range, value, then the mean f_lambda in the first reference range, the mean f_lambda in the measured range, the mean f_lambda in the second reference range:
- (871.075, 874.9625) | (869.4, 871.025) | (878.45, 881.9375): 0.12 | 15.3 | 14.8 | 15.3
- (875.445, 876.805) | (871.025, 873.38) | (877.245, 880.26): 0.04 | 14.8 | 14.6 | 15.1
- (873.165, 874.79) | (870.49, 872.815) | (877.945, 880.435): 0.02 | 15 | 14.8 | 15.1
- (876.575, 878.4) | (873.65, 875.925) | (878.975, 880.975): 0.09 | 14.9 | 14.5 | 15.5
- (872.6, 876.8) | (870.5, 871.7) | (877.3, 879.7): 0.09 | 15.1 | 14.7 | 15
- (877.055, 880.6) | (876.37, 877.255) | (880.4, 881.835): -0.08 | 14.3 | 15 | 15.2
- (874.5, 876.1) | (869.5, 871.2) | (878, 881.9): 0.03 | 15.4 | 15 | 15.2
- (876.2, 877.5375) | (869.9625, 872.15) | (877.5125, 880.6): 0.05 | 15.3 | 14.5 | 15.1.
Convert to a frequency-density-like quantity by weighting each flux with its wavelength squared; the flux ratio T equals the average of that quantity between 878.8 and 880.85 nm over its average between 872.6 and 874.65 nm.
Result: 1.06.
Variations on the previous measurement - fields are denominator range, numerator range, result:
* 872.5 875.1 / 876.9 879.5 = 1.01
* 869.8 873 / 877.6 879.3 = 0.99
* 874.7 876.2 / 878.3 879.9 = 1.04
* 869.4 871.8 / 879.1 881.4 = 1.04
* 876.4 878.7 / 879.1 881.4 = 1.07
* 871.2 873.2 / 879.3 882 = 1.05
